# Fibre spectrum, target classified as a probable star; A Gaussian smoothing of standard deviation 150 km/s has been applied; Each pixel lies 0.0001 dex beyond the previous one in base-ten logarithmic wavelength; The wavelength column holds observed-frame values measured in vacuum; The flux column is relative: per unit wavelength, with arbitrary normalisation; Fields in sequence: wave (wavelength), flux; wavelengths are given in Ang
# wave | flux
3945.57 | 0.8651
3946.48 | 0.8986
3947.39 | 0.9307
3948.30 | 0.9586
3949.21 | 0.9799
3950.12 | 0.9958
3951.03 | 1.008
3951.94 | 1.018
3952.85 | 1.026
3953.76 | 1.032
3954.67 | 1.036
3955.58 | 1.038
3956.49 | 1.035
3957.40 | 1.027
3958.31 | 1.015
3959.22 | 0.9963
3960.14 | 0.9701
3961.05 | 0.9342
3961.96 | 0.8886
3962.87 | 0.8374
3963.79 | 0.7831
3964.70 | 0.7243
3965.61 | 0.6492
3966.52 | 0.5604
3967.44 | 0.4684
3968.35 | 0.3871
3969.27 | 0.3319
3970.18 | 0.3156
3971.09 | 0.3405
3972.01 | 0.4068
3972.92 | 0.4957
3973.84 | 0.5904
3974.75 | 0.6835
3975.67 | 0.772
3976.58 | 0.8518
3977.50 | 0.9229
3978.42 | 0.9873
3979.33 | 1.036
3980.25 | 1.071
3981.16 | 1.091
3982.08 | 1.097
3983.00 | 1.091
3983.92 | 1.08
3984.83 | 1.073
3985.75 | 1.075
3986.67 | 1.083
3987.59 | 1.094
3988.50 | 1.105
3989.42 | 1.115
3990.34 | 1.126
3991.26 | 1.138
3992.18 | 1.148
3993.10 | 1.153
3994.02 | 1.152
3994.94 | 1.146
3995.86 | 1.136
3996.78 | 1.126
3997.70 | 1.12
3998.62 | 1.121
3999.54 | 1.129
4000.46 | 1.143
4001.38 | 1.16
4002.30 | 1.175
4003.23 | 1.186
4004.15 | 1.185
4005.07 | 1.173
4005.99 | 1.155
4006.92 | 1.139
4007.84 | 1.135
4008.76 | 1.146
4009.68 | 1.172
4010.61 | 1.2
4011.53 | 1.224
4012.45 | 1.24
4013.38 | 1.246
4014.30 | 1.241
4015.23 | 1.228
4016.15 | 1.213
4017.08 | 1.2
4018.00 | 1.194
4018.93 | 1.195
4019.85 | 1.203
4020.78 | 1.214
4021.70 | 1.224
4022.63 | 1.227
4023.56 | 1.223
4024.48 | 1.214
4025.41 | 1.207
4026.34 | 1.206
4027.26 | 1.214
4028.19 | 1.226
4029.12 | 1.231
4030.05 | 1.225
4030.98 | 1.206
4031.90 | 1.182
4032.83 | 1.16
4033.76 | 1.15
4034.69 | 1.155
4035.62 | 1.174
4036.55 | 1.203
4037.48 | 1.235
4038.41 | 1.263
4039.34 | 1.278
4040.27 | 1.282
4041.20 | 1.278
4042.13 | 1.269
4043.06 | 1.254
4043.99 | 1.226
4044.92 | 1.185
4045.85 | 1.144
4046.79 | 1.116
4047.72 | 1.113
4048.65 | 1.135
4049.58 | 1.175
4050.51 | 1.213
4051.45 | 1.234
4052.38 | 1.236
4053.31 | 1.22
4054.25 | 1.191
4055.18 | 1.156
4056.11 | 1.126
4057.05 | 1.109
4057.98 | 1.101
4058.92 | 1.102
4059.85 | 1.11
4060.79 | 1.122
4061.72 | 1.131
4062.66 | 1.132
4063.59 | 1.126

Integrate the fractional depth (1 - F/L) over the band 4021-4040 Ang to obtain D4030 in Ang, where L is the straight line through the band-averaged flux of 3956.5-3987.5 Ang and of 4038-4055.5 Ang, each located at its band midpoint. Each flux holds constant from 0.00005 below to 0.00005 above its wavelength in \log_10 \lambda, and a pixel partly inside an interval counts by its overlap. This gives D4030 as -1.5 Ang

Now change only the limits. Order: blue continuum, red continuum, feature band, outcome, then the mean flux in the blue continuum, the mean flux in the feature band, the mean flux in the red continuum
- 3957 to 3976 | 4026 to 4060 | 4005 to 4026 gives -4.1 Ang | 0.673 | 1.2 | 1.19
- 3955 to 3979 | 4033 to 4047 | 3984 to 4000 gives -3.9 Ang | 0.734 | 1.12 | 1.21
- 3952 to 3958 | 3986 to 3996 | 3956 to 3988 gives 7.6 Ang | 1.03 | 0.822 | 1.13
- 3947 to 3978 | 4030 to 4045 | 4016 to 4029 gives -0.9 Ang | 0.794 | 1.21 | 1.22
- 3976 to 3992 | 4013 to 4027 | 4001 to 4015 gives -0.3 Ang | 1.06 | 1.19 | 1.22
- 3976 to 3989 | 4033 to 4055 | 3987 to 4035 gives -2.5 Ang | 1.04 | 1.18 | 1.2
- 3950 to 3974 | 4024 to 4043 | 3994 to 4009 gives -1.9 Ang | 0.773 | 1.15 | 1.22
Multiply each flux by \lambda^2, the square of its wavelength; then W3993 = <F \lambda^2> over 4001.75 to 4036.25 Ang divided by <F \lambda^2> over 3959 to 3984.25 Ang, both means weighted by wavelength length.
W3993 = 1.61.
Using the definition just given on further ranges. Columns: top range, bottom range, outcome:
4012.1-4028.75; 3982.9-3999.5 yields 1.11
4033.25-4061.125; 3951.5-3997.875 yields 1.35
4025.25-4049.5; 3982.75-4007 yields 1.09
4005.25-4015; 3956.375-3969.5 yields 1.57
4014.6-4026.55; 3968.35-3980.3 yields 1.90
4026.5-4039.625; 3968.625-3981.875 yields 1.75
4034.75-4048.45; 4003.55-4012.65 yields 1.05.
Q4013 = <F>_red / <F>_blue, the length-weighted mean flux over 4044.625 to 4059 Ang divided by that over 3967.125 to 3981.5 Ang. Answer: 1.73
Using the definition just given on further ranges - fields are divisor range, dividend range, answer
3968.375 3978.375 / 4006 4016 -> 2.06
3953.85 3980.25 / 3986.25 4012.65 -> 1.51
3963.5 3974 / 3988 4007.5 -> 2.30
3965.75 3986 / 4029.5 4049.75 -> 1.59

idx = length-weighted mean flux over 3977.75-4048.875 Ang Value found 1.17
